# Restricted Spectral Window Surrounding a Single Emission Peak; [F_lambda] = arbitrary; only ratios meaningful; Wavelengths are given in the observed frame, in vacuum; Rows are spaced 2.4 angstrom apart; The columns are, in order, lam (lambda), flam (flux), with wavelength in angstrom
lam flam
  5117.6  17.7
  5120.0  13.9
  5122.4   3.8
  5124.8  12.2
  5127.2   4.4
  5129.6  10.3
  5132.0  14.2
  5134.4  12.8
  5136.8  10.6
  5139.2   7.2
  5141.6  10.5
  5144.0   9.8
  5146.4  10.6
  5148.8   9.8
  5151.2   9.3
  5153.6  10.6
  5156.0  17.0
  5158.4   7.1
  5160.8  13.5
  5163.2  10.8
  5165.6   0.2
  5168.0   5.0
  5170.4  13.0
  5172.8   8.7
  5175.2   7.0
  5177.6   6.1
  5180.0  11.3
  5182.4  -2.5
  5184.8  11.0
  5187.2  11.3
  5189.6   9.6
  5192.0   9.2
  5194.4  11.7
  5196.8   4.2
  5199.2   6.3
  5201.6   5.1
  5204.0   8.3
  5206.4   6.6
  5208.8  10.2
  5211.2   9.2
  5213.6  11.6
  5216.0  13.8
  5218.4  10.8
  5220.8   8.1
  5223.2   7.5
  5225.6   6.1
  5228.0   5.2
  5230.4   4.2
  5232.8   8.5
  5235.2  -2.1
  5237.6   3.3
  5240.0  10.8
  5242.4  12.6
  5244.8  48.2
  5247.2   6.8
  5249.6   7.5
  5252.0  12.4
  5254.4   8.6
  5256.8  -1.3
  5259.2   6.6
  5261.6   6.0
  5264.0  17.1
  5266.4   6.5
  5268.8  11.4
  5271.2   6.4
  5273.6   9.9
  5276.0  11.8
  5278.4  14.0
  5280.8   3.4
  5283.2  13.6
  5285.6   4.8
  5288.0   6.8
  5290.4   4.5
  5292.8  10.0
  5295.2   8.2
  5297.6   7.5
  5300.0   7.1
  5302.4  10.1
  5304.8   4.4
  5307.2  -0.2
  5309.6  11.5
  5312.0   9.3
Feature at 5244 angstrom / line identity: Hbeta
